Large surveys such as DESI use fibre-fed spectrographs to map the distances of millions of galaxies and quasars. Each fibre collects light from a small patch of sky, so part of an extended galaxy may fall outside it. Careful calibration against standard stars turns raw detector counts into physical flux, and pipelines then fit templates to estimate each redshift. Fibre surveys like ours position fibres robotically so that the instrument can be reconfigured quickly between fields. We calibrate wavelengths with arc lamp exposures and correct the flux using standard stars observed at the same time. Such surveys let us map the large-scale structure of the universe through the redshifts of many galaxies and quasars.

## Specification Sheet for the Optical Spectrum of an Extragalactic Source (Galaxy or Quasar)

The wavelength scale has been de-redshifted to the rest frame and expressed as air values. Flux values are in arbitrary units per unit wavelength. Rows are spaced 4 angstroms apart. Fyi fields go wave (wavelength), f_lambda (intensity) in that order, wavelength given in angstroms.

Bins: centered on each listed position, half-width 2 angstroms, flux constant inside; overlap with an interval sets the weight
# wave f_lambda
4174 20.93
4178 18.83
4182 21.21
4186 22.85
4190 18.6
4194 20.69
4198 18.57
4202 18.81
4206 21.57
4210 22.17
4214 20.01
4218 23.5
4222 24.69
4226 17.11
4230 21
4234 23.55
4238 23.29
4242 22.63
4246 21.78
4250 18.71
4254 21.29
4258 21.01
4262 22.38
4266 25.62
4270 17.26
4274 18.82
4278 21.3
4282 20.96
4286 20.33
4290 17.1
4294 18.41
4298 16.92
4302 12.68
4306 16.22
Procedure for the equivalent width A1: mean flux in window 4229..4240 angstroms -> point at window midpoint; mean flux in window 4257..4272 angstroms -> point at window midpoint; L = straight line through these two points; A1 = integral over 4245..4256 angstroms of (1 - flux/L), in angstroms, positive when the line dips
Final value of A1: 0.8 angstroms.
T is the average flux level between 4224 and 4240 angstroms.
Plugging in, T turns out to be 21.2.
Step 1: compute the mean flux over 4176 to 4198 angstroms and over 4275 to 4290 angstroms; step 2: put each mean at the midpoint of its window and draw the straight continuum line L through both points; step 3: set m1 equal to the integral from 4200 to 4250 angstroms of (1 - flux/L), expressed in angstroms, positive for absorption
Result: -3.2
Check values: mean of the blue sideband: 20.3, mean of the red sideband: 20.2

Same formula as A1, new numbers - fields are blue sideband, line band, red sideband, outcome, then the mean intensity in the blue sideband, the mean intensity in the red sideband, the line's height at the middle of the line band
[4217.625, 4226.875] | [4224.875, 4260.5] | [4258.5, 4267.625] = 2.3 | 22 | 23.4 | 22.7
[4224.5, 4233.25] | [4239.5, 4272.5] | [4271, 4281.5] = -2.4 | 19.8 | 19.9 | 19.9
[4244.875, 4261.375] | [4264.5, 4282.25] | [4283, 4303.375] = -1.5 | 20.8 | 17.4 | 19.1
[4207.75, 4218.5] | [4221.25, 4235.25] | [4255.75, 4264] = 0.3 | 21.7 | 21.7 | 21.7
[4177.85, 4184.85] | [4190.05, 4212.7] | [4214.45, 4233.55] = 1.0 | 20.7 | 21.6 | 21.1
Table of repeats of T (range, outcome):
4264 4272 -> 21.4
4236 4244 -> 23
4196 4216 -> 20.2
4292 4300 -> 17.7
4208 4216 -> 21.1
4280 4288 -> 20.6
